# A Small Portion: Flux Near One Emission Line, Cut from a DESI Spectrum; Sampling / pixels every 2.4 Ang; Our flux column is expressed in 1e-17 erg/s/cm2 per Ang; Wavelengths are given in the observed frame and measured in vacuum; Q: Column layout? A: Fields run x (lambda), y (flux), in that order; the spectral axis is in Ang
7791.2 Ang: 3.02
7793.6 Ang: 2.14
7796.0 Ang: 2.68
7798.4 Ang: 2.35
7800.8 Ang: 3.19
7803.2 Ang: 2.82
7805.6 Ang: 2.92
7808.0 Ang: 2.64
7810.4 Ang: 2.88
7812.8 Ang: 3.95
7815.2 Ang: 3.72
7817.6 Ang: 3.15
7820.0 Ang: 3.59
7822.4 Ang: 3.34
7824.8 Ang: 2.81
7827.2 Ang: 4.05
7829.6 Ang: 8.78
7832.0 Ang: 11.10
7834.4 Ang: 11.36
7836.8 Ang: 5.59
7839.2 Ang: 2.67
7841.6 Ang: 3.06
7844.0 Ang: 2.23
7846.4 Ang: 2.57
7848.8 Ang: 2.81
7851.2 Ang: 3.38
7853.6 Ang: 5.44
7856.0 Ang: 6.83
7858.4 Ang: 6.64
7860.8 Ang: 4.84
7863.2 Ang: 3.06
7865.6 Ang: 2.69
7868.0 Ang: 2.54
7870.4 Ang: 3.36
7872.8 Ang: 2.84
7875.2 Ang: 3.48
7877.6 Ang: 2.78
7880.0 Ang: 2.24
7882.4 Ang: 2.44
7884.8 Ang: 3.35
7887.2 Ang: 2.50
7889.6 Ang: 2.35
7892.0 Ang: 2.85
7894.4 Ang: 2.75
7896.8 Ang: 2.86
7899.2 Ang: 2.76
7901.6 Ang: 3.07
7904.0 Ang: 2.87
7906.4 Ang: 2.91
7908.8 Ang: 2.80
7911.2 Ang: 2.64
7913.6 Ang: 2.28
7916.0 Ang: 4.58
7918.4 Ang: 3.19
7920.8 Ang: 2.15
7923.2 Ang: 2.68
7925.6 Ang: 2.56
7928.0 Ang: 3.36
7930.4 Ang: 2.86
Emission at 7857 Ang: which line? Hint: [N II]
